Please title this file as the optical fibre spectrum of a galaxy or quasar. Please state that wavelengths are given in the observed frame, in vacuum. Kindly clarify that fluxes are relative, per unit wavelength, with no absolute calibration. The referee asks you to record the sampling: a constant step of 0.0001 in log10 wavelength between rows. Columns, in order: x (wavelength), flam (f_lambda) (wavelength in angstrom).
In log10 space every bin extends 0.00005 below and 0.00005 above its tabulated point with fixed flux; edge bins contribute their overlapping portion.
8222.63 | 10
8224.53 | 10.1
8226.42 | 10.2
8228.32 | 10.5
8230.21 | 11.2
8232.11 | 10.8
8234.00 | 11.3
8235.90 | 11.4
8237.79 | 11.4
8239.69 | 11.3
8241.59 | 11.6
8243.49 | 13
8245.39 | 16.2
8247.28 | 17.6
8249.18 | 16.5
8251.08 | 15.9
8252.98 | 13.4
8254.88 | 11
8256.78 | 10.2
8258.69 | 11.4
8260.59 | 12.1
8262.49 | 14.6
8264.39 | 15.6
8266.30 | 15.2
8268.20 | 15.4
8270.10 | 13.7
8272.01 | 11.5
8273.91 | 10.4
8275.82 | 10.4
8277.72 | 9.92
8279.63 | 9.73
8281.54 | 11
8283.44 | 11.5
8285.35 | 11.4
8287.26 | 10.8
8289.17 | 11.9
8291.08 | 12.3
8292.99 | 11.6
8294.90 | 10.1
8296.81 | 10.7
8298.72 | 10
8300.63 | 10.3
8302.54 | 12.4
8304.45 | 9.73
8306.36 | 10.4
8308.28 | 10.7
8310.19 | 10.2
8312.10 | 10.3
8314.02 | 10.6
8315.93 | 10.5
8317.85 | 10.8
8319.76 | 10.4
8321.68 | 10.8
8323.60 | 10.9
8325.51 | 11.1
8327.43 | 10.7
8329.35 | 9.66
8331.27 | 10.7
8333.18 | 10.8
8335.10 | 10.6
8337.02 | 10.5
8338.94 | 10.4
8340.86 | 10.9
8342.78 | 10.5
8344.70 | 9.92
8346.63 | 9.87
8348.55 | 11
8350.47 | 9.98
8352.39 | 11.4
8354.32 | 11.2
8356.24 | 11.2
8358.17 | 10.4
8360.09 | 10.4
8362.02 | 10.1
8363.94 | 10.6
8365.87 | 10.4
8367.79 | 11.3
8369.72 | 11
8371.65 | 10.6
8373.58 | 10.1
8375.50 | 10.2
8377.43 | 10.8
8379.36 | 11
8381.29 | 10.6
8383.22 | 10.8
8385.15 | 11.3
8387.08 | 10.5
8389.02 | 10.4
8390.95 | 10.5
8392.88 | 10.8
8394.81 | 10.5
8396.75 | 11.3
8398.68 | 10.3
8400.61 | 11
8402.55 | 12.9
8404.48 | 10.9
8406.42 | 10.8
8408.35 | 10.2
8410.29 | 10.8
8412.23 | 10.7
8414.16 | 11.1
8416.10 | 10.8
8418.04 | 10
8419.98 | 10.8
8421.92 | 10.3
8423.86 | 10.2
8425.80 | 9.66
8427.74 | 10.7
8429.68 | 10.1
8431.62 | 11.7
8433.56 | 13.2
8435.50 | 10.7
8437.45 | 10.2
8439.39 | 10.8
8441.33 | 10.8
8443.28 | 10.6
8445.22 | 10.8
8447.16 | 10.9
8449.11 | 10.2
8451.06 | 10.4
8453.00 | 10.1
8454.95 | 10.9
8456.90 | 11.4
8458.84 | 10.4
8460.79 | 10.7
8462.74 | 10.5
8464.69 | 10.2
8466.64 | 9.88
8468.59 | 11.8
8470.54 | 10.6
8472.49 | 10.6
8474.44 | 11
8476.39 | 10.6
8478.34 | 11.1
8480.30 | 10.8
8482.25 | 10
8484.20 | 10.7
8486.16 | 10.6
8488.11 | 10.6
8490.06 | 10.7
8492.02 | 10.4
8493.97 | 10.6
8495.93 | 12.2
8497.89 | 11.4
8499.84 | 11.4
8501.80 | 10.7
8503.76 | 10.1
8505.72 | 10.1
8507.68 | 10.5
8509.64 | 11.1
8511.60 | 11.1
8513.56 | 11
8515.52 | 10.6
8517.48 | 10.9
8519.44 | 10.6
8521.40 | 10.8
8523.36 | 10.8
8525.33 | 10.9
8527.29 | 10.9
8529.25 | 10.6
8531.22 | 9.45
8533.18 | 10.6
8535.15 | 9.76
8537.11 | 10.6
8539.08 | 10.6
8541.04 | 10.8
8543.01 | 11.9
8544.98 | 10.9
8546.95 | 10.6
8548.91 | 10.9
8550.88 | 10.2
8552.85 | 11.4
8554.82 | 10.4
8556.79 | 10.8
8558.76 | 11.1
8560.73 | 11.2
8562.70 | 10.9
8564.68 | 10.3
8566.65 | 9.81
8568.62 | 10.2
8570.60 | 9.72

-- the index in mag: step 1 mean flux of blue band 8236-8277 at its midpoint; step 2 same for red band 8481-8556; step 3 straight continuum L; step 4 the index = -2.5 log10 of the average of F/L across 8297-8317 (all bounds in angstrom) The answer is 0.21 mag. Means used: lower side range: 13.2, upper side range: 10.7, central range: 10.5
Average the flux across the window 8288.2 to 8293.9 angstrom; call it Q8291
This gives 11.9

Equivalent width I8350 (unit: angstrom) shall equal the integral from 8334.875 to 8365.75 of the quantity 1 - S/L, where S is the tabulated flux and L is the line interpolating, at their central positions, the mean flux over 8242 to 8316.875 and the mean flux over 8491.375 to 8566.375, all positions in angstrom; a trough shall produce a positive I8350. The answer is 3.0 angstrom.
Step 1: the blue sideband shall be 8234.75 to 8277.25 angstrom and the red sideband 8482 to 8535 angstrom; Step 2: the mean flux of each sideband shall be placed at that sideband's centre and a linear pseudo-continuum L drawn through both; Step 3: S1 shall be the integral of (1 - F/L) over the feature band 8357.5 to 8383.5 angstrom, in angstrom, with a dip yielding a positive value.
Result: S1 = 3.1 angstrom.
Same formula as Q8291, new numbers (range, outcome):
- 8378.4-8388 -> 10.8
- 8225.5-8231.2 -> 10.6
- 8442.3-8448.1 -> 10.8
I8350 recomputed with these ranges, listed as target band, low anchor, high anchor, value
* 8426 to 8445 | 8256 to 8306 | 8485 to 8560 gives 0.29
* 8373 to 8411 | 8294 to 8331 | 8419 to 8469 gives -0.60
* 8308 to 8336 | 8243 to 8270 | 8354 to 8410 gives 4.07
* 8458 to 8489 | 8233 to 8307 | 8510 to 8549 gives 1.13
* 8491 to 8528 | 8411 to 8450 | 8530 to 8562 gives -0.48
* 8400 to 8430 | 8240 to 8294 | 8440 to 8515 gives 1.63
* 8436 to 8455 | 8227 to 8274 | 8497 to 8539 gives 1.22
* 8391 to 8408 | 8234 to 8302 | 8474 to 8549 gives 0.68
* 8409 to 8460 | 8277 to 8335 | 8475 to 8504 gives 0.43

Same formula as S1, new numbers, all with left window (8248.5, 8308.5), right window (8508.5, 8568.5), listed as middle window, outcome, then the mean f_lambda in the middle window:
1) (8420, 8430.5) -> 0.9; 10.2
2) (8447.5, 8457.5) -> 0.5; 10.6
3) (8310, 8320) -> 1.1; 10.5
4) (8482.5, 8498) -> 0.1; 10.8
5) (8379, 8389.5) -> 0.6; 10.8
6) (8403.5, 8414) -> 0.6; 10.7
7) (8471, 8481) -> 0.2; 10.8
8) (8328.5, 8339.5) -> 1.1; 10.5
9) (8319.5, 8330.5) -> 1.0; 10.6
